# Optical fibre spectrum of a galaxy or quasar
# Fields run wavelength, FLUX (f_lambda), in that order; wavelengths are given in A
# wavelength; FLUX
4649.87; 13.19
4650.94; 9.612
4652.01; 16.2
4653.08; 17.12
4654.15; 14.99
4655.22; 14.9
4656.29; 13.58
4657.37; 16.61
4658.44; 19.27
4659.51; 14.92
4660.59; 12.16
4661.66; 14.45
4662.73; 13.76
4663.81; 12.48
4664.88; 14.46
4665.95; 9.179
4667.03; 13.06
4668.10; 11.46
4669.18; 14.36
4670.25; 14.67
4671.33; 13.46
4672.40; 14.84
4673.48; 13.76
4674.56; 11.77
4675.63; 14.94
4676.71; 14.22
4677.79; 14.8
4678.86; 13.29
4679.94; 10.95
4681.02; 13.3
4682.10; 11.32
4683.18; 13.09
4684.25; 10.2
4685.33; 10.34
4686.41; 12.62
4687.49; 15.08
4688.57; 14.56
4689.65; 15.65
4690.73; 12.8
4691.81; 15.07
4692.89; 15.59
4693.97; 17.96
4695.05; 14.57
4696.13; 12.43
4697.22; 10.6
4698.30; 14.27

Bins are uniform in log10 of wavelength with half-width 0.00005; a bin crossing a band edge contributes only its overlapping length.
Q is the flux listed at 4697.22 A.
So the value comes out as 10.6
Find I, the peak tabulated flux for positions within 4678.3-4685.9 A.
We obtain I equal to 13.3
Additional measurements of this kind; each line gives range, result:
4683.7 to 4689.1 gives 15.08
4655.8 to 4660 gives 19.27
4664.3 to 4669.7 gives 14.46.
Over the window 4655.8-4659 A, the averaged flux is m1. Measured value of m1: 16.5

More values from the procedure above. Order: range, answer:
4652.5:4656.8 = 15.2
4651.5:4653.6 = 16.7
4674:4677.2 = 13.6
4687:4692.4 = 14.6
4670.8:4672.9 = 14.2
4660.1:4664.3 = 13.2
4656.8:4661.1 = 15.7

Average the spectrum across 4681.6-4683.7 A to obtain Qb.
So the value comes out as 12.2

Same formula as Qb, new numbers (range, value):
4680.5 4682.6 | 12.3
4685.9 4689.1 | 14.1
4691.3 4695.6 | 15.8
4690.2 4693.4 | 14.5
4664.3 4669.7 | 12.5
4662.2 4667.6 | 12.6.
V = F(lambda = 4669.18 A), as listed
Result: 14.36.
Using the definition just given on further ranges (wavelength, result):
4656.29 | 13.58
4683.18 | 13.09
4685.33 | 10.34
